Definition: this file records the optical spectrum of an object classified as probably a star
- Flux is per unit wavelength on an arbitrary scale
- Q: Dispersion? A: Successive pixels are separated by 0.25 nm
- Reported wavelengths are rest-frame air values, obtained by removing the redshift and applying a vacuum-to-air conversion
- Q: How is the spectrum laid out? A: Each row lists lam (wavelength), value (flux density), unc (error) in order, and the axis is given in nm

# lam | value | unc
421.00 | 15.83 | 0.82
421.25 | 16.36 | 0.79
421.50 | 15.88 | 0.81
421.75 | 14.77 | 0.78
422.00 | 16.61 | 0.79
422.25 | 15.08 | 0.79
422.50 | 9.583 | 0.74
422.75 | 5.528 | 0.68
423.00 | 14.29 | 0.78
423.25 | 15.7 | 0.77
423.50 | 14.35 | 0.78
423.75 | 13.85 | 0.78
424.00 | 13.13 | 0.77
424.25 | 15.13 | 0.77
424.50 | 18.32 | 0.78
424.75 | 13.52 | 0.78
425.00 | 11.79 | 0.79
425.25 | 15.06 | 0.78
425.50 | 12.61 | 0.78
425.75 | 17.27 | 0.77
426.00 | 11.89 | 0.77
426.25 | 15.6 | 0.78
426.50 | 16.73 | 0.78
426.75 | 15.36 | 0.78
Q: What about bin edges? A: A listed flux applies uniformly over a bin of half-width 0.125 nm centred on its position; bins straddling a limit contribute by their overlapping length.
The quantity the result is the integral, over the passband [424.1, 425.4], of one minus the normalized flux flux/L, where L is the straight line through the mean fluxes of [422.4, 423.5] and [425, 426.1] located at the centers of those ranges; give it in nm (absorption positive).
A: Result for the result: -0.142 nm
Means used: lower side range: 11.7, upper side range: 14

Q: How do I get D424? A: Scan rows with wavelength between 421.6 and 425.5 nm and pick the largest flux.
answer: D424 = 18.32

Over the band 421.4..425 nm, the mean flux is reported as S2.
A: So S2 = 13.9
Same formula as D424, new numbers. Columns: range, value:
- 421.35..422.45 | 16.61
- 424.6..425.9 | 17.27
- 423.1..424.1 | 15.7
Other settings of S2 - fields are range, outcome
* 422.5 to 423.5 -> 11.9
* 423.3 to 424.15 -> 14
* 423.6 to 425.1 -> 14.3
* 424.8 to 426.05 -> 13.8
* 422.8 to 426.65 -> 14.4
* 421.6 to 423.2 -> 12.8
